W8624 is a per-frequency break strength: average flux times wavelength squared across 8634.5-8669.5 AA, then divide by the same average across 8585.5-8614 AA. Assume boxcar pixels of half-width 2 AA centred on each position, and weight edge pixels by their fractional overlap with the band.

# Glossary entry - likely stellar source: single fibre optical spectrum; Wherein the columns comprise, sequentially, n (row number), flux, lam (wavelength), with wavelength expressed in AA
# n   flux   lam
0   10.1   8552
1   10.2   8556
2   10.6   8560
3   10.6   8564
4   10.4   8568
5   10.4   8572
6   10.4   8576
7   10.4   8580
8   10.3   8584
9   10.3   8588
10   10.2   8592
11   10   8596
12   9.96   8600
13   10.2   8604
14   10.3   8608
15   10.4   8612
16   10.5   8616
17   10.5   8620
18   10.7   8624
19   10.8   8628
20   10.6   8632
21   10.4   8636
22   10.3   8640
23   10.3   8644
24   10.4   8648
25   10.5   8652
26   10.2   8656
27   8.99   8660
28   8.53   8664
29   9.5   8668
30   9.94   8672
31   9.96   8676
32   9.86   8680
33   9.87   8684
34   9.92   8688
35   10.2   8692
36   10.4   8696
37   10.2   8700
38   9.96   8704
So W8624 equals 1.0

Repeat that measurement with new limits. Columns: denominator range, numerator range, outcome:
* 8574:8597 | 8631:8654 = 1.03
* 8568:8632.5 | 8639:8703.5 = 0.97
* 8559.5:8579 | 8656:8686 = 0.94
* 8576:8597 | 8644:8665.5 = 0.97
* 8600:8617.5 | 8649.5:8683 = 0.95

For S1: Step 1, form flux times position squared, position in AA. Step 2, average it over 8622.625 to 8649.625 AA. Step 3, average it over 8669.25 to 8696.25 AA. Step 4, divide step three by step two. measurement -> 0.96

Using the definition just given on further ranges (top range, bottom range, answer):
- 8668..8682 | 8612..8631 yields 0.94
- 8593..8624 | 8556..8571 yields 0.99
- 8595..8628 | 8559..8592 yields 1.00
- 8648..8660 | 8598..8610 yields 1.01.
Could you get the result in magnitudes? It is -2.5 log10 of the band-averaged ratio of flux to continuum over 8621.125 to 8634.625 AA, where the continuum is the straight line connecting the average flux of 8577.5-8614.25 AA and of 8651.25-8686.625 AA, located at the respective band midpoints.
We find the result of -0.072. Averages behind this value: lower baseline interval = 10.2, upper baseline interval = 9.68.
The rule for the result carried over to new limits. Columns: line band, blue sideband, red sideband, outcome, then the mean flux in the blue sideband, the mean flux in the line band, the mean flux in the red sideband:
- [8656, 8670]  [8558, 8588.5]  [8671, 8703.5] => 0.11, 10.4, 9.18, 10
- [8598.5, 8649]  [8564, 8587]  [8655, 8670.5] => -0.07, 10.4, 10.4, 9.27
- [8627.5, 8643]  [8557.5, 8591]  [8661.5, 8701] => -0.04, 10.4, 10.5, 9.82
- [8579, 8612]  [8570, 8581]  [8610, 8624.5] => 0.02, 10.4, 10.2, 10.5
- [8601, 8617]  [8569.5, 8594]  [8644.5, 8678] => -0.02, 10.3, 10.3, 9.78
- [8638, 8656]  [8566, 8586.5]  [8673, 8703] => -0.02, 10.4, 10.4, 10.1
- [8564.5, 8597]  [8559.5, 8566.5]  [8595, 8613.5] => 0.01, 10.6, 10.3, 10.2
